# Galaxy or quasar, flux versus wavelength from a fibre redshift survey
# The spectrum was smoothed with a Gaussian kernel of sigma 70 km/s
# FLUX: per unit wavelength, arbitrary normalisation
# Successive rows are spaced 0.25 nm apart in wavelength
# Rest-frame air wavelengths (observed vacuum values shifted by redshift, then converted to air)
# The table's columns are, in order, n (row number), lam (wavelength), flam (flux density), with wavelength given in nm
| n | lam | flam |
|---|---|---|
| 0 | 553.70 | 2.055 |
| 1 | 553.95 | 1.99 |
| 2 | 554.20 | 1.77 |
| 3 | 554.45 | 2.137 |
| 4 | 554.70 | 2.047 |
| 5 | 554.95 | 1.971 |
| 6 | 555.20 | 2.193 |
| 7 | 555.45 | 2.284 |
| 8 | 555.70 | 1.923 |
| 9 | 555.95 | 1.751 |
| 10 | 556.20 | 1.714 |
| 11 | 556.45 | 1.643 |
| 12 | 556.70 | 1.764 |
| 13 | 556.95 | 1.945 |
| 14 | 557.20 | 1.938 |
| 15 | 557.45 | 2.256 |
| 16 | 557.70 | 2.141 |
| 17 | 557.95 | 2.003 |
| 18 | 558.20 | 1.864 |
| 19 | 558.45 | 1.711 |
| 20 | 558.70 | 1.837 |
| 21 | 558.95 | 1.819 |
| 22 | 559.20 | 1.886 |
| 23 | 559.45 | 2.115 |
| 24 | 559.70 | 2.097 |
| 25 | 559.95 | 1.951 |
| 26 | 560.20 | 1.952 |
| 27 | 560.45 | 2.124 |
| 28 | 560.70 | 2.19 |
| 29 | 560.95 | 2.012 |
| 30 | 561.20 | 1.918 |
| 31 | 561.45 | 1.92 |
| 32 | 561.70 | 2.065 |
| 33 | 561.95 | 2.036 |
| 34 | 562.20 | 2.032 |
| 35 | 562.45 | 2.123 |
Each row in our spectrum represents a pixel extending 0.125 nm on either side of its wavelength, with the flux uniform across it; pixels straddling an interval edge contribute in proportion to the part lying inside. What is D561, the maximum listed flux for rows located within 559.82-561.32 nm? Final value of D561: 2.19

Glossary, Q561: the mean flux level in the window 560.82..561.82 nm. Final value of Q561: 1.98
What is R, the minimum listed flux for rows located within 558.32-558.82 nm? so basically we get 1.711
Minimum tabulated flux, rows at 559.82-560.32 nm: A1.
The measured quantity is 1.951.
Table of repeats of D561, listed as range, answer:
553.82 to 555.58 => 2.284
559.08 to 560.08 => 2.115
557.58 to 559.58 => 2.141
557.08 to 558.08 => 2.256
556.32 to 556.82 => 1.764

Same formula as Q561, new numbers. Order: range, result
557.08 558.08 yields 2.08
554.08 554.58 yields 1.96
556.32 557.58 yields 1.91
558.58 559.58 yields 1.92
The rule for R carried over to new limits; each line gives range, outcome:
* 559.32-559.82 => 2.097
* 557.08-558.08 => 1.938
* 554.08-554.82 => 1.77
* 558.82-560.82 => 1.819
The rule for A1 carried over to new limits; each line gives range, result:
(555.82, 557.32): 1.643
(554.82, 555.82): 1.923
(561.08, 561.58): 1.918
